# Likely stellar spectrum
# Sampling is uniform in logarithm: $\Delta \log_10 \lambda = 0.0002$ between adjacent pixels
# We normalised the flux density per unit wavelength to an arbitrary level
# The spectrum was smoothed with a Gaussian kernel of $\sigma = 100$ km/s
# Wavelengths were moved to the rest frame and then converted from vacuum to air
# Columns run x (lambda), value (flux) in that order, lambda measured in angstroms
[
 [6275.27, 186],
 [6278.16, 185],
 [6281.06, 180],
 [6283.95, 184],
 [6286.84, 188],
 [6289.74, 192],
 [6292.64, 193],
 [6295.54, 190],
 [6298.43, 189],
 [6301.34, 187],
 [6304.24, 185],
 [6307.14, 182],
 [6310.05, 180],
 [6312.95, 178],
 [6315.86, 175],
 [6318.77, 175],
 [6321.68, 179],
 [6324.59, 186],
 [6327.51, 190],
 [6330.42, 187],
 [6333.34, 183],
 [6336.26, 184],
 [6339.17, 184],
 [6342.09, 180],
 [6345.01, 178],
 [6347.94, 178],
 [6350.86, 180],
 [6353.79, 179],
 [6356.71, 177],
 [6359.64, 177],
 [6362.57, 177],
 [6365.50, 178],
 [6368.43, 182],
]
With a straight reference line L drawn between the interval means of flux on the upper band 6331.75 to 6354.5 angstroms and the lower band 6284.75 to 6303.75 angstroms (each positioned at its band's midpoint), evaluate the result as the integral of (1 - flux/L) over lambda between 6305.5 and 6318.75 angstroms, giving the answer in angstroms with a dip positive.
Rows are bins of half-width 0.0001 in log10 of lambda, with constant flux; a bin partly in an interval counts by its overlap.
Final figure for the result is 0.6 angstroms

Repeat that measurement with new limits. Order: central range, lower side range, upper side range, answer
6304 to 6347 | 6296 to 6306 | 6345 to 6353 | 0.3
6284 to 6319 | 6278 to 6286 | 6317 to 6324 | -0.8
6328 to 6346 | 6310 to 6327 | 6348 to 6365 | -0.4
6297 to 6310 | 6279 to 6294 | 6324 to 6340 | 0.1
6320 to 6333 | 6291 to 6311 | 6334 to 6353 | -0.1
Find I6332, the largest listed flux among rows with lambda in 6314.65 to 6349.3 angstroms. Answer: 190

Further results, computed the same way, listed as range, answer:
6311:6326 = 186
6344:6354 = 180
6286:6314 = 193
